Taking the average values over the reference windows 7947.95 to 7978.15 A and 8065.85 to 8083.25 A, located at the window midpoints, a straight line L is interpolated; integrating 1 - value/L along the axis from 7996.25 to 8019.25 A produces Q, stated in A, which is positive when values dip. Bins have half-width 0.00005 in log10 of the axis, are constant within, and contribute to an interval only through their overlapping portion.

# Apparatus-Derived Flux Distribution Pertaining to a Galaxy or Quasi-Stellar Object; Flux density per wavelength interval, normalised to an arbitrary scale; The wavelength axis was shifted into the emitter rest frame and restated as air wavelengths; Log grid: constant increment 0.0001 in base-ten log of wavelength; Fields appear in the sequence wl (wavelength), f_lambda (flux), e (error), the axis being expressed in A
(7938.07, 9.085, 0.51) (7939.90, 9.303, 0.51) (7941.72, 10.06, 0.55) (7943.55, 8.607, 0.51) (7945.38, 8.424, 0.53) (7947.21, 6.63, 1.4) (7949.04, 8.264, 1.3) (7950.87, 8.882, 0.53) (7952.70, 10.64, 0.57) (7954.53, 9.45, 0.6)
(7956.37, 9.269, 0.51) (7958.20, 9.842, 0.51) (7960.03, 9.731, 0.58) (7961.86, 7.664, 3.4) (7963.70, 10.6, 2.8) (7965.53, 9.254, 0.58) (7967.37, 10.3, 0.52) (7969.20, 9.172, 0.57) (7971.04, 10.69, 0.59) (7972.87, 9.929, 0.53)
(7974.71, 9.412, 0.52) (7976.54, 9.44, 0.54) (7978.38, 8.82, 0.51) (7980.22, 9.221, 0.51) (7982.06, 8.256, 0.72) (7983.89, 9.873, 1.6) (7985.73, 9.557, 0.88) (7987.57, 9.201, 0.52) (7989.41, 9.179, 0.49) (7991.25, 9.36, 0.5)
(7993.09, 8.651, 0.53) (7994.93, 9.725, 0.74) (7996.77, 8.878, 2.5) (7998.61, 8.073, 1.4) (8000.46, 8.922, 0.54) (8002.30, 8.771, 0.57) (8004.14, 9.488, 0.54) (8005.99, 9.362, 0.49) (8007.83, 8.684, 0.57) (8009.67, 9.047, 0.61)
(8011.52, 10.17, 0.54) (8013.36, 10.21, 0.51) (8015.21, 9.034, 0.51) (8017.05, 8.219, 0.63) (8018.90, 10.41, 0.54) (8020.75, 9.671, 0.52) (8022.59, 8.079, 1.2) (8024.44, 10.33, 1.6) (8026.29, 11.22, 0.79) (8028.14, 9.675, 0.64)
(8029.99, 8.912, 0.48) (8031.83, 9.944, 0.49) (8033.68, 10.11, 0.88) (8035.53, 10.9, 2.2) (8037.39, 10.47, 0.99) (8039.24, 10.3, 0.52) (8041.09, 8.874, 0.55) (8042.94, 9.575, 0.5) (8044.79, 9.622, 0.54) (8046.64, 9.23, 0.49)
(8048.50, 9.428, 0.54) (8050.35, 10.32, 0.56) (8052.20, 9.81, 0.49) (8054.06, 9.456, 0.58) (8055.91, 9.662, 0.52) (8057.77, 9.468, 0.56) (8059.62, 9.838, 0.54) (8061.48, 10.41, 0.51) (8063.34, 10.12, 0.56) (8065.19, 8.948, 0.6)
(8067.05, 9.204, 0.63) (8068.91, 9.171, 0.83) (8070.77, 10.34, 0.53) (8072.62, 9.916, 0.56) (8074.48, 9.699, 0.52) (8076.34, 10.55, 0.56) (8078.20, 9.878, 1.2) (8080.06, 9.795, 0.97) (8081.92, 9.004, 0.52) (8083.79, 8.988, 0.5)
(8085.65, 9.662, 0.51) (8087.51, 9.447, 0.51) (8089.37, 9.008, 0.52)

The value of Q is 1.0 A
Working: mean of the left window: 9.5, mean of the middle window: 9.15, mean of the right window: 9.7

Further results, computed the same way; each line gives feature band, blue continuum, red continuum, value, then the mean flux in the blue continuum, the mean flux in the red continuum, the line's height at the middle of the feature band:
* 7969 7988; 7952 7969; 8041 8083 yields 0.4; 9.61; 9.68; 9.62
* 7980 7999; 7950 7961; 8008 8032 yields 1.0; 9.63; 9.57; 9.6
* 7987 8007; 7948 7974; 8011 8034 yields 1.2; 9.53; 9.67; 9.62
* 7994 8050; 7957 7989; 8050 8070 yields 0.3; 9.46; 9.66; 9.57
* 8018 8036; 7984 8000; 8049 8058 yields -0.8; 9.11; 9.75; 9.47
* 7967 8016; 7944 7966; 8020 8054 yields 0.4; 9.04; 9.8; 9.38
